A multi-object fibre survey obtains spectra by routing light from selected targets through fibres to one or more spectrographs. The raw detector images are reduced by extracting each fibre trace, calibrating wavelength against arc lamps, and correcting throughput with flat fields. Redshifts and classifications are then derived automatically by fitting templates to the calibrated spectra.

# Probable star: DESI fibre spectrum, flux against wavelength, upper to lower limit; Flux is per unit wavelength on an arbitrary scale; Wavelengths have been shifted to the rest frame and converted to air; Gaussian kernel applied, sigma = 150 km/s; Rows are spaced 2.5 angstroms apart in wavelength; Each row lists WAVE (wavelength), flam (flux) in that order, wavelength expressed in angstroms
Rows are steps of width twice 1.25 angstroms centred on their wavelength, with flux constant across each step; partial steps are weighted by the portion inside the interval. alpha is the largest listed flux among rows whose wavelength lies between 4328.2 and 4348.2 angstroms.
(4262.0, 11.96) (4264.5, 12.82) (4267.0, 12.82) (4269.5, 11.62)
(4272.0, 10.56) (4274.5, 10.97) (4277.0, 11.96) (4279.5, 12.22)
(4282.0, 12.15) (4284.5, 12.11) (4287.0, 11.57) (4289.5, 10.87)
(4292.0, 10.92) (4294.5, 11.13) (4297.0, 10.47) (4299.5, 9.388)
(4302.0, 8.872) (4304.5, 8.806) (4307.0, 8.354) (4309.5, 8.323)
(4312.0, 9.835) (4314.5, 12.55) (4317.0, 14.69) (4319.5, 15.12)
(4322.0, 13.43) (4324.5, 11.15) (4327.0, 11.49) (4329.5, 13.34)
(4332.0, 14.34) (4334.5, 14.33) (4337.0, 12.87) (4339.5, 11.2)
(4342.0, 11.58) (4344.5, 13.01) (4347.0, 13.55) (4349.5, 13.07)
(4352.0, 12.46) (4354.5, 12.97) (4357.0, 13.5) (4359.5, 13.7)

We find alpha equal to 14.34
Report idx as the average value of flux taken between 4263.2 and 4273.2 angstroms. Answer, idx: 12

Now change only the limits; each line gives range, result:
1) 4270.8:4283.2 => 11.6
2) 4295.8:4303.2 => 9.58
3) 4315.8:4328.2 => 13.2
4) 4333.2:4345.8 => 12.6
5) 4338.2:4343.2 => 11.4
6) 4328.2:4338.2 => 13.7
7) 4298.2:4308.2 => 8.87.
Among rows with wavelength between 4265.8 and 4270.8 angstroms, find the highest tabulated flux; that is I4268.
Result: 12.82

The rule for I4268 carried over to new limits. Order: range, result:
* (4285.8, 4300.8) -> 11.57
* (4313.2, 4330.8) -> 15.12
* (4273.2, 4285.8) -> 12.22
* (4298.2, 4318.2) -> 14.69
